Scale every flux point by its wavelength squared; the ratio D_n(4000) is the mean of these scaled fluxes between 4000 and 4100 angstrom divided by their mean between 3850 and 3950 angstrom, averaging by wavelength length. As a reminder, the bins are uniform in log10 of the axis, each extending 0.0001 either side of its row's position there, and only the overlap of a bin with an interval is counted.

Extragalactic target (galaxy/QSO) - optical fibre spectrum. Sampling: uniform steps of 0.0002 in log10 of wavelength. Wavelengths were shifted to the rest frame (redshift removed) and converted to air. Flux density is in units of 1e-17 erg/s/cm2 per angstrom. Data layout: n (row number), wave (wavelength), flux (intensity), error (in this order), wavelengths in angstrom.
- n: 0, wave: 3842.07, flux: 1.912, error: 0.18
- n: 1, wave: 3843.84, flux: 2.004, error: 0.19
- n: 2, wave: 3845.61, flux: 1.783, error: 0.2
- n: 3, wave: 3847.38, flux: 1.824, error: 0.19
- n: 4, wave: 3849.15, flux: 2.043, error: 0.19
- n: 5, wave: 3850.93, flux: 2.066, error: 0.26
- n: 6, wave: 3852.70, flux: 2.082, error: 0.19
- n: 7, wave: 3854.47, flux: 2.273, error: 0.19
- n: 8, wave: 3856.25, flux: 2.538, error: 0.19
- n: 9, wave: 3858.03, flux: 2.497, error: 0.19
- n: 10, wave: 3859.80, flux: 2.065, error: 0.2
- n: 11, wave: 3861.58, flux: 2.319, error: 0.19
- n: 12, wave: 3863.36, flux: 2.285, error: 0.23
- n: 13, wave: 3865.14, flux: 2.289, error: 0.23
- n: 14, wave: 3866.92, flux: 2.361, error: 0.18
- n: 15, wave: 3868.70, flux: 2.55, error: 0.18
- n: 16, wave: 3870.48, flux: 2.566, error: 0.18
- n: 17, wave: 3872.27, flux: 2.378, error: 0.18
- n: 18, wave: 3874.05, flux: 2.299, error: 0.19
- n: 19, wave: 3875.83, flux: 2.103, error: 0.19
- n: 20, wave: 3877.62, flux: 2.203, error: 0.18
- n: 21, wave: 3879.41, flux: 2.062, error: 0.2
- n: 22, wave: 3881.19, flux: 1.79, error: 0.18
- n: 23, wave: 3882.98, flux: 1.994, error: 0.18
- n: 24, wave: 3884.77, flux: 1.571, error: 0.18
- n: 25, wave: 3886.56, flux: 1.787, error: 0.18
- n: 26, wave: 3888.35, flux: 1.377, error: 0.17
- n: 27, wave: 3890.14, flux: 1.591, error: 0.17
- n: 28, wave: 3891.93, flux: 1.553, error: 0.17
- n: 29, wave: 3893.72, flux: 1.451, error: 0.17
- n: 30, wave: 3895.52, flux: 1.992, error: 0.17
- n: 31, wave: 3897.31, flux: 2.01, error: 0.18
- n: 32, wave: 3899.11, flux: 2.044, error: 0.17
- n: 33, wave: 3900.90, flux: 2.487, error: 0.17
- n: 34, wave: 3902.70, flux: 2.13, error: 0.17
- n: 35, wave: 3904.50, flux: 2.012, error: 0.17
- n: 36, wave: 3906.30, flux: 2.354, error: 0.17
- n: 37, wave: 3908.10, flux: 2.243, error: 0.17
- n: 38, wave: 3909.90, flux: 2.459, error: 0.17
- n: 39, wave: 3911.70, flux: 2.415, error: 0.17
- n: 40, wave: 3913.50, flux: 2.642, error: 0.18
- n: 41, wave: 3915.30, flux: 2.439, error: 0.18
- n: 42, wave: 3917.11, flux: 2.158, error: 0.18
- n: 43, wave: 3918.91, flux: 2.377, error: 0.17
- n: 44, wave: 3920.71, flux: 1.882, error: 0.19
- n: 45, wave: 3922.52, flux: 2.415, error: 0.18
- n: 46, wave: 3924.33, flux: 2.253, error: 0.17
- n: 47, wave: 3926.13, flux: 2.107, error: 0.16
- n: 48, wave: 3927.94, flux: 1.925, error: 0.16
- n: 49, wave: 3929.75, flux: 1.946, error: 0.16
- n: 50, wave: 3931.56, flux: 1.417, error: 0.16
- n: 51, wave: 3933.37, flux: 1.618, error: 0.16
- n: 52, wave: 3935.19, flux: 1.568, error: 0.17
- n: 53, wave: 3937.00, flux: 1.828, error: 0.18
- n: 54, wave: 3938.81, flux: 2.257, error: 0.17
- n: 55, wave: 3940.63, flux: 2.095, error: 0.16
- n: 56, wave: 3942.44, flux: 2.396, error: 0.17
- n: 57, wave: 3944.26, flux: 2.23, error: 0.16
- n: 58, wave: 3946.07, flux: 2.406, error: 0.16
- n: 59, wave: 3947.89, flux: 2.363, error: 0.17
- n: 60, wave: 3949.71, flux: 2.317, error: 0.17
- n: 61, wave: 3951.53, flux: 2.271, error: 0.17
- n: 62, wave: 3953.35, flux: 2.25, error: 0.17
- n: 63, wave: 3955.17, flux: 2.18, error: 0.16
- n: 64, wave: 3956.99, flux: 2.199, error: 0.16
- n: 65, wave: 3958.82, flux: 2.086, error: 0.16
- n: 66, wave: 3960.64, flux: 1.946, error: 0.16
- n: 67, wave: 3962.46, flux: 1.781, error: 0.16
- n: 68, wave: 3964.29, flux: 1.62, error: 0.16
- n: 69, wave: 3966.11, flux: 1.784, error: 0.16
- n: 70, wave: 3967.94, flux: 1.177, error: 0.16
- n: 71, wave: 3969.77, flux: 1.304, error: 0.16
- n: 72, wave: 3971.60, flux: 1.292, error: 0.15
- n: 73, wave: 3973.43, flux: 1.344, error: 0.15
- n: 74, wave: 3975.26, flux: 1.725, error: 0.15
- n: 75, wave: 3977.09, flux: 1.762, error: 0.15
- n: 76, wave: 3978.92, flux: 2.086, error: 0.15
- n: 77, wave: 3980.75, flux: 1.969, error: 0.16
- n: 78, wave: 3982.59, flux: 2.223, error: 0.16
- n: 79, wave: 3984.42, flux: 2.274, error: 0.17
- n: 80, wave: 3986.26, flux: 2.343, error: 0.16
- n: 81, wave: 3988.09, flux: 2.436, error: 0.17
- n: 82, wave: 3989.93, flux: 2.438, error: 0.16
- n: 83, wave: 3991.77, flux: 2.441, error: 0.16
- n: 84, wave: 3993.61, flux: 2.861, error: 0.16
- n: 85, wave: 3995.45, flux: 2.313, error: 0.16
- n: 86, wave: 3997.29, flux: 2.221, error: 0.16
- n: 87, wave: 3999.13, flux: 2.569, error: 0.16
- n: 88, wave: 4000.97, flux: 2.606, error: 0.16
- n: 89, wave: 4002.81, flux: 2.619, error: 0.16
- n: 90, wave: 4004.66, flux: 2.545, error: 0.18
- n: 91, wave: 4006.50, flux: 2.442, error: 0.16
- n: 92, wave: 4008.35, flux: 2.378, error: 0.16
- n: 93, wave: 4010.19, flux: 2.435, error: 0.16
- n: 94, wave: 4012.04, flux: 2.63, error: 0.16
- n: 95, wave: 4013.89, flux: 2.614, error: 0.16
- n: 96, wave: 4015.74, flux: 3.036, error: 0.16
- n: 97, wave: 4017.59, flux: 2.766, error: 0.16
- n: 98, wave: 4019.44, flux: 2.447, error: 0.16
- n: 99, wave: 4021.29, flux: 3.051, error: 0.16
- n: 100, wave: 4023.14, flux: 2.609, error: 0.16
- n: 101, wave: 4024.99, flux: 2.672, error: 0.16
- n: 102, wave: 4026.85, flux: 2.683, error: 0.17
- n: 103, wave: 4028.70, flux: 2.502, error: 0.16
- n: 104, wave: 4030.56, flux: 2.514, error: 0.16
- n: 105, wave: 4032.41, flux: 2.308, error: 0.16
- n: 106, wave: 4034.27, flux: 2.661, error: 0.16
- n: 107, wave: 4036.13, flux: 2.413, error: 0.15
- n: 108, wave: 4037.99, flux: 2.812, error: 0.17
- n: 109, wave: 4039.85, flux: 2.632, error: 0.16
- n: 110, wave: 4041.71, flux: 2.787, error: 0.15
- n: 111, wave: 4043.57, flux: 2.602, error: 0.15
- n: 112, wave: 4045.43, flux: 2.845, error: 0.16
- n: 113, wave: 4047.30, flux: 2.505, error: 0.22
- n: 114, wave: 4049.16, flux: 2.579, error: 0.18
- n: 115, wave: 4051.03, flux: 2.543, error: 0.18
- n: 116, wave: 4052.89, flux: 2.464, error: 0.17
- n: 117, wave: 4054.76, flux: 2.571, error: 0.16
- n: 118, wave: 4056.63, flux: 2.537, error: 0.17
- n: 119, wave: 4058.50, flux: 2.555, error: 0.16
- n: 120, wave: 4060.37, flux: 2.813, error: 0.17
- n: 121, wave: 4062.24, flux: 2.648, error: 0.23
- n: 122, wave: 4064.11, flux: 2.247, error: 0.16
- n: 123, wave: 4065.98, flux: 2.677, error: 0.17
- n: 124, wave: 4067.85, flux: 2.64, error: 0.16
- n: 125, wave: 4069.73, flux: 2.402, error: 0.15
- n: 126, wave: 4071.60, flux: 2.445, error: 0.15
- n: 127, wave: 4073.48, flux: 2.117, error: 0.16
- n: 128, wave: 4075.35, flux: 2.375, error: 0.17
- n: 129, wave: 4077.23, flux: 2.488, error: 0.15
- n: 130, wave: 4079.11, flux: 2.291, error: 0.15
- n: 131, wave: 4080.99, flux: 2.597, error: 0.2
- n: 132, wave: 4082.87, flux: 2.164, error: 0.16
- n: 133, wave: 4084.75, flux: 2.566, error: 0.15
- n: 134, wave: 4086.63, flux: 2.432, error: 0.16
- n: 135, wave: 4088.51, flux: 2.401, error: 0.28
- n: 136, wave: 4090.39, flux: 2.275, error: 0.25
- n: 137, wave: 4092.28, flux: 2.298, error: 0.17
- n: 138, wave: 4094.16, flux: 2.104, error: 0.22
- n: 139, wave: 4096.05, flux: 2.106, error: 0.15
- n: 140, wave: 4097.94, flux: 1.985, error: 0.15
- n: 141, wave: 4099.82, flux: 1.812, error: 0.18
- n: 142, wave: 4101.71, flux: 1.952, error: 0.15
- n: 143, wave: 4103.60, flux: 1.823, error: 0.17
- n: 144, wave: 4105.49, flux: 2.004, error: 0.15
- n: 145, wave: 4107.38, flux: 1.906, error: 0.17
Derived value 1.28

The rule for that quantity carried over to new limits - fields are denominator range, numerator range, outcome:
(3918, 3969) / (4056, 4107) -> 1.23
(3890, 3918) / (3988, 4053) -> 1.28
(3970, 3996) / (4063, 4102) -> 1.16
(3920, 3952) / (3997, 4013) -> 1.25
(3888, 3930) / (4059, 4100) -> 1.22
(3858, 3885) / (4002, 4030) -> 1.28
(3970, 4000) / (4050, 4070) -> 1.25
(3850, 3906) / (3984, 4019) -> 1.29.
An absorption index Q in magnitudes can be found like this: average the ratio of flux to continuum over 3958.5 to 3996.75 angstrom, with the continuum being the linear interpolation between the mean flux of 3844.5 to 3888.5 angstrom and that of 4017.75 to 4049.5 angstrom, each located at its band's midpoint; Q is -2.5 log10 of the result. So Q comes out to 0.249 mag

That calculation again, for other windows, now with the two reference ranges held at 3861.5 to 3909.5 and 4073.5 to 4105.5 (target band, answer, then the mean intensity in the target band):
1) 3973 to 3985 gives 0.11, 1.93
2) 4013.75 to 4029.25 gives -0.25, 2.72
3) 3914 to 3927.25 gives -0.07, 2.24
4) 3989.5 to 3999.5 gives -0.15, 2.47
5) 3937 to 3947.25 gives -0.07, 2.24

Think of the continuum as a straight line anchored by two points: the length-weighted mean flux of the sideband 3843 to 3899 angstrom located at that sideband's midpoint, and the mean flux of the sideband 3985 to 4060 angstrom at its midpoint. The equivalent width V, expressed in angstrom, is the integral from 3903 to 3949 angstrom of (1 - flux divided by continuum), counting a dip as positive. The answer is 1.82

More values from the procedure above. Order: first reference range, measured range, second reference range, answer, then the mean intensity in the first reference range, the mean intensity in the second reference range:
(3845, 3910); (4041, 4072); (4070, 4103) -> -4.8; 2.09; 2.26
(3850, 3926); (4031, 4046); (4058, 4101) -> -2.0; 2.15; 2.36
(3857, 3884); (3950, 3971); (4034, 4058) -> 4.8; 2.25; 2.61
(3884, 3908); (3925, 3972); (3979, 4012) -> 4.7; 1.89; 2.42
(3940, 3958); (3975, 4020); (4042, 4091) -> -1.0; 2.27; 2.5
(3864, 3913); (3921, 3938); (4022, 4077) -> 2.3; 2.08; 2.56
